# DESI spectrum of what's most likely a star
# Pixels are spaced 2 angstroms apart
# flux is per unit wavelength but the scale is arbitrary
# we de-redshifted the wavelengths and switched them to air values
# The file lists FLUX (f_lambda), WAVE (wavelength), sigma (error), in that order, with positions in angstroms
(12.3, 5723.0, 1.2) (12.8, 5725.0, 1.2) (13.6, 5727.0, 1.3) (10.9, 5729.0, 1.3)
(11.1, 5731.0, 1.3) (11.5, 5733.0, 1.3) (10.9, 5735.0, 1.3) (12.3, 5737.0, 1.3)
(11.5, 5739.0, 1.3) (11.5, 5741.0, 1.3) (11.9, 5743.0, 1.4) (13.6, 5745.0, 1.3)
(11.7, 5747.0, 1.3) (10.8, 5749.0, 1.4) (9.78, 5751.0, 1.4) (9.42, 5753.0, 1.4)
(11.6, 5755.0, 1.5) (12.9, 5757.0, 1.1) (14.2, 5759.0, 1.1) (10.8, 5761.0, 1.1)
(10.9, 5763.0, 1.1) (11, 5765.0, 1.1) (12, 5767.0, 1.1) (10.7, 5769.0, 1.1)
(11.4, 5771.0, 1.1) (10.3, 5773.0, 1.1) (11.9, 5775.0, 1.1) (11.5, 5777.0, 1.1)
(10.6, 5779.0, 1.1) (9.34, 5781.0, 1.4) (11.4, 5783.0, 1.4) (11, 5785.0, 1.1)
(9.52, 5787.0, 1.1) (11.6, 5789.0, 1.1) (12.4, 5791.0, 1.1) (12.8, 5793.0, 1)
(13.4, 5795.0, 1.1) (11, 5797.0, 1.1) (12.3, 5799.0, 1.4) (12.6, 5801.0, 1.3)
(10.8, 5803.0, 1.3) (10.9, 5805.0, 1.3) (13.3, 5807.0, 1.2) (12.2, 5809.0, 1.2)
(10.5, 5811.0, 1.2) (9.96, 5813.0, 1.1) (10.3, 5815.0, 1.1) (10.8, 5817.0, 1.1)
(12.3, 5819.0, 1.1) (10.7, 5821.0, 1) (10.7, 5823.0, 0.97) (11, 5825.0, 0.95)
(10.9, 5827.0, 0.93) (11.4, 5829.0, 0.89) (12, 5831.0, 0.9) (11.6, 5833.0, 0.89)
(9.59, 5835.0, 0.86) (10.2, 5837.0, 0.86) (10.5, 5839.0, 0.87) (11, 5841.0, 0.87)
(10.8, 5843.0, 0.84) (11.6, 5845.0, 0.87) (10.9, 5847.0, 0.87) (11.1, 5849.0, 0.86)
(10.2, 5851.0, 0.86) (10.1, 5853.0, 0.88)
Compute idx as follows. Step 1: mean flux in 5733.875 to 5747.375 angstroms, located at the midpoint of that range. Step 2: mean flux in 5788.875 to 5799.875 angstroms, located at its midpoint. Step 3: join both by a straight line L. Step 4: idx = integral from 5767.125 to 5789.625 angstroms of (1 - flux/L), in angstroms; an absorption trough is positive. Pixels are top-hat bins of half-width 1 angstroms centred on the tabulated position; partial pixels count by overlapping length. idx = 2.4 angstroms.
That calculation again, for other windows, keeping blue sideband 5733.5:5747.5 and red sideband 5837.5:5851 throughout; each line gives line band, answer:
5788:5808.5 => -1.4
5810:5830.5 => 0.4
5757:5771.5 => 0.0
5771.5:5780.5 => 0.4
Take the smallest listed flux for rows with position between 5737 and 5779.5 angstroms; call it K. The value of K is 9.42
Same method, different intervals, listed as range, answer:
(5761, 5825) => 9.34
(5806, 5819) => 9.96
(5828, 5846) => 9.59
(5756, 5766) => 10.8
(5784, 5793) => 9.52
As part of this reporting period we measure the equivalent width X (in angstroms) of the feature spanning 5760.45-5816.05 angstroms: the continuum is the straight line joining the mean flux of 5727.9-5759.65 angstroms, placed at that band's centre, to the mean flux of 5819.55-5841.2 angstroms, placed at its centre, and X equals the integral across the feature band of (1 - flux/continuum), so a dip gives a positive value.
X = -0.4 angstroms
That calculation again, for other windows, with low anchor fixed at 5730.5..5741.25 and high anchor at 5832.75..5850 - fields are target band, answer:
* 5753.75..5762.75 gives -0.7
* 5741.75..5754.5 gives 0.2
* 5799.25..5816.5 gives -0.5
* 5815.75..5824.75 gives -0.1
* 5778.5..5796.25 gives -0.4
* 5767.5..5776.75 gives 0.1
